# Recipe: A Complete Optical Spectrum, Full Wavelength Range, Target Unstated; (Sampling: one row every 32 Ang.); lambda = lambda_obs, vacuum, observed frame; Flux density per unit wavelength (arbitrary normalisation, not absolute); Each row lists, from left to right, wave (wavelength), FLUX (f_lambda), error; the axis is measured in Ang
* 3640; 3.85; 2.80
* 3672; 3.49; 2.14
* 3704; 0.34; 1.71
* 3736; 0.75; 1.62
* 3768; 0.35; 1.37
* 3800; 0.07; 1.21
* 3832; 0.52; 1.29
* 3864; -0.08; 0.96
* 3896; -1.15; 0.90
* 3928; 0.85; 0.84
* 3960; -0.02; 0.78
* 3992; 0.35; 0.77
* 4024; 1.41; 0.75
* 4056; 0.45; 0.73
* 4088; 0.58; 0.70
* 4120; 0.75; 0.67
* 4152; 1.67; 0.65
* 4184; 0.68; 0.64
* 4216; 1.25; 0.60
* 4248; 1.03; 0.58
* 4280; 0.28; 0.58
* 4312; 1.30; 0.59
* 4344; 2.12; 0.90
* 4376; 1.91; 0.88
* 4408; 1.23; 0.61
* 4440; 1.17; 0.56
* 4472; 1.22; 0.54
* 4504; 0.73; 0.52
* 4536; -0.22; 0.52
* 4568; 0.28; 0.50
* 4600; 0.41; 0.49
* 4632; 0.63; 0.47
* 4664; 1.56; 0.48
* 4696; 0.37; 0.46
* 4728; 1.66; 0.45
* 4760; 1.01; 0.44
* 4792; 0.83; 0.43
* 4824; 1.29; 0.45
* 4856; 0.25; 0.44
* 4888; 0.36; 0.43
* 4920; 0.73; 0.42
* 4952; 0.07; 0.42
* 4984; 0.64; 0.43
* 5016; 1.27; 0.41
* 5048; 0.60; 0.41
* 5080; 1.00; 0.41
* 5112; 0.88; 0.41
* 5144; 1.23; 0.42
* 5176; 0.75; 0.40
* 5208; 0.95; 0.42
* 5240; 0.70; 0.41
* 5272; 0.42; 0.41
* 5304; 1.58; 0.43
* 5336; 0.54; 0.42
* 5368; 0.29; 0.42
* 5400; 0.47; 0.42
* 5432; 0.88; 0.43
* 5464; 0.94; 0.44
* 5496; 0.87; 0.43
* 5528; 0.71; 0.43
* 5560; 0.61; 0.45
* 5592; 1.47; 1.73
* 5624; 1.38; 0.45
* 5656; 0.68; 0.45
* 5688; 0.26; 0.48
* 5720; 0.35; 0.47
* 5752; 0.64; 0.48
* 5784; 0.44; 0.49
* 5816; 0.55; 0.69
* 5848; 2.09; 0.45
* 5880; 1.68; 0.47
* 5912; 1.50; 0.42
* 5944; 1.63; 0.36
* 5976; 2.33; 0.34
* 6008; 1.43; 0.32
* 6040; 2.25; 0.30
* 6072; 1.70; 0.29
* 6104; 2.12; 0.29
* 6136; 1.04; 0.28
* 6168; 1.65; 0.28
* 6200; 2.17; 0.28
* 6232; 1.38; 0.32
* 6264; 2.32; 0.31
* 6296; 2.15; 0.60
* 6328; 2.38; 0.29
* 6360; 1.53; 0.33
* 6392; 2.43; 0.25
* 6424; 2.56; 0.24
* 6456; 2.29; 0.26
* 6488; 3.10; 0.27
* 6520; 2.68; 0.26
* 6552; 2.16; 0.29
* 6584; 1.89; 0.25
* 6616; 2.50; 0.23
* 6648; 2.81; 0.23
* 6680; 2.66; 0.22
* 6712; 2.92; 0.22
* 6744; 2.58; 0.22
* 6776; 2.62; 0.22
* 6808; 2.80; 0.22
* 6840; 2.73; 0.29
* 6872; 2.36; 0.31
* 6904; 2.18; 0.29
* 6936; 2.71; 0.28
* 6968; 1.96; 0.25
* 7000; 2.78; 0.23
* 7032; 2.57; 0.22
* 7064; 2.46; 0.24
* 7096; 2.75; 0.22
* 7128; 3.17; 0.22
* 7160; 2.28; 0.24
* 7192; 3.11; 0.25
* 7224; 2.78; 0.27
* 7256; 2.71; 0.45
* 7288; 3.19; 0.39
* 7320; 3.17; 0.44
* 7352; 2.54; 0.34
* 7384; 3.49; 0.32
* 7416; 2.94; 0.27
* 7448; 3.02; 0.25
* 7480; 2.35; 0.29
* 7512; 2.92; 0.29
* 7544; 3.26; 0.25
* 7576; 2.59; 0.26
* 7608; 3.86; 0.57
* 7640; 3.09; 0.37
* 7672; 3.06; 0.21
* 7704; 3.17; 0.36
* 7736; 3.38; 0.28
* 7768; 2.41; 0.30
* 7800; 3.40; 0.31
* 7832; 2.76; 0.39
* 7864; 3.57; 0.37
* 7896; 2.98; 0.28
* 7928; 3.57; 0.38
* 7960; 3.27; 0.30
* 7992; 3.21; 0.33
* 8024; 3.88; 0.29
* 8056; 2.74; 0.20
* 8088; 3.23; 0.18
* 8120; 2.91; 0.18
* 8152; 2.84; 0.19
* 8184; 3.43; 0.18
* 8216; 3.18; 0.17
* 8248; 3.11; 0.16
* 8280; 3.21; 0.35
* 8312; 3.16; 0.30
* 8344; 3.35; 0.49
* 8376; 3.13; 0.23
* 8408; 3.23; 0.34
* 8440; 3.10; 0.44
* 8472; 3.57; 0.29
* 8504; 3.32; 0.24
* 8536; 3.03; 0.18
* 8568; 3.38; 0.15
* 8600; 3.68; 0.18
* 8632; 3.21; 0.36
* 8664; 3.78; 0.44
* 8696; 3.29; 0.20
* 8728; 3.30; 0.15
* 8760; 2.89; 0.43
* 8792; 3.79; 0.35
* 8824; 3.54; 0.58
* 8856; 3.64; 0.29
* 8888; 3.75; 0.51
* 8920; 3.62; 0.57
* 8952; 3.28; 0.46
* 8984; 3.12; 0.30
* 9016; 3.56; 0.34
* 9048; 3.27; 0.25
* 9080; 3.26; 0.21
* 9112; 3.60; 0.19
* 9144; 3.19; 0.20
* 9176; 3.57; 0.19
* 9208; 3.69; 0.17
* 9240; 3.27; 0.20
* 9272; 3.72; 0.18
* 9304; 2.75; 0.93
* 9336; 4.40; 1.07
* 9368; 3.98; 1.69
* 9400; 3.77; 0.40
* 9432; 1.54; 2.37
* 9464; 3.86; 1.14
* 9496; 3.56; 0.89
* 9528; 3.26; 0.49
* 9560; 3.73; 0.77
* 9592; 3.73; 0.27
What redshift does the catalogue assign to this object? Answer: 0.60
